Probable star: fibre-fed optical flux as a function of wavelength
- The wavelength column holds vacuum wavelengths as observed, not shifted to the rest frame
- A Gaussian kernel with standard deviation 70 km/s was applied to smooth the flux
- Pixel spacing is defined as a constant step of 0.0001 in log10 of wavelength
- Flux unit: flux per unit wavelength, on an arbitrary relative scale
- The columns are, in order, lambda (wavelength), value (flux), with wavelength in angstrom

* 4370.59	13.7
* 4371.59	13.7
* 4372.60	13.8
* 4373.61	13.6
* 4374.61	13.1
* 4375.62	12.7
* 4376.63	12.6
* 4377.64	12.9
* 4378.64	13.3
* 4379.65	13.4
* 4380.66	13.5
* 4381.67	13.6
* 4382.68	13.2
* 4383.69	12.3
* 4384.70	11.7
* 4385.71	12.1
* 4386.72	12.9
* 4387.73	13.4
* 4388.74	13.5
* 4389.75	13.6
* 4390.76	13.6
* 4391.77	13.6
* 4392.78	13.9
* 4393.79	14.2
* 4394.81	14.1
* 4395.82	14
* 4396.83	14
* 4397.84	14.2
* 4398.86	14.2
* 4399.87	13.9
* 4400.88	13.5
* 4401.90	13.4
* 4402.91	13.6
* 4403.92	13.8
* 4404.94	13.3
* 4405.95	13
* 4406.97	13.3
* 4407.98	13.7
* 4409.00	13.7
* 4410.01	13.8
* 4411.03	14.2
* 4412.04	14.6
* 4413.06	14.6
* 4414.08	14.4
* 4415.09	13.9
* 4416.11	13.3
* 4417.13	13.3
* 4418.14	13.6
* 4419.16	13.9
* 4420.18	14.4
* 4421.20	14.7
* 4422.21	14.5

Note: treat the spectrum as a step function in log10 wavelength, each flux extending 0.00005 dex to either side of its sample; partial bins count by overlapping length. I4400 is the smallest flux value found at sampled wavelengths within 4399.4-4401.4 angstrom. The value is 13.5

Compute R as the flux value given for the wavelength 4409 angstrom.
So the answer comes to 13.7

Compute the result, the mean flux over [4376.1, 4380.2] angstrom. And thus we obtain 13.1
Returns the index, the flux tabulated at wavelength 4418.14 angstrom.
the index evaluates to 13.6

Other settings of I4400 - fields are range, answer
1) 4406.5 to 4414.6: 13.3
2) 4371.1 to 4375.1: 13.1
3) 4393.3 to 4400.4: 13.9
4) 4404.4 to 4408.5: 13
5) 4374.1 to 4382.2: 12.6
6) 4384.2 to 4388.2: 11.7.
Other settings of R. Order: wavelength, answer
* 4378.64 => 13.3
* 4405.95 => 13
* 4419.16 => 13.9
